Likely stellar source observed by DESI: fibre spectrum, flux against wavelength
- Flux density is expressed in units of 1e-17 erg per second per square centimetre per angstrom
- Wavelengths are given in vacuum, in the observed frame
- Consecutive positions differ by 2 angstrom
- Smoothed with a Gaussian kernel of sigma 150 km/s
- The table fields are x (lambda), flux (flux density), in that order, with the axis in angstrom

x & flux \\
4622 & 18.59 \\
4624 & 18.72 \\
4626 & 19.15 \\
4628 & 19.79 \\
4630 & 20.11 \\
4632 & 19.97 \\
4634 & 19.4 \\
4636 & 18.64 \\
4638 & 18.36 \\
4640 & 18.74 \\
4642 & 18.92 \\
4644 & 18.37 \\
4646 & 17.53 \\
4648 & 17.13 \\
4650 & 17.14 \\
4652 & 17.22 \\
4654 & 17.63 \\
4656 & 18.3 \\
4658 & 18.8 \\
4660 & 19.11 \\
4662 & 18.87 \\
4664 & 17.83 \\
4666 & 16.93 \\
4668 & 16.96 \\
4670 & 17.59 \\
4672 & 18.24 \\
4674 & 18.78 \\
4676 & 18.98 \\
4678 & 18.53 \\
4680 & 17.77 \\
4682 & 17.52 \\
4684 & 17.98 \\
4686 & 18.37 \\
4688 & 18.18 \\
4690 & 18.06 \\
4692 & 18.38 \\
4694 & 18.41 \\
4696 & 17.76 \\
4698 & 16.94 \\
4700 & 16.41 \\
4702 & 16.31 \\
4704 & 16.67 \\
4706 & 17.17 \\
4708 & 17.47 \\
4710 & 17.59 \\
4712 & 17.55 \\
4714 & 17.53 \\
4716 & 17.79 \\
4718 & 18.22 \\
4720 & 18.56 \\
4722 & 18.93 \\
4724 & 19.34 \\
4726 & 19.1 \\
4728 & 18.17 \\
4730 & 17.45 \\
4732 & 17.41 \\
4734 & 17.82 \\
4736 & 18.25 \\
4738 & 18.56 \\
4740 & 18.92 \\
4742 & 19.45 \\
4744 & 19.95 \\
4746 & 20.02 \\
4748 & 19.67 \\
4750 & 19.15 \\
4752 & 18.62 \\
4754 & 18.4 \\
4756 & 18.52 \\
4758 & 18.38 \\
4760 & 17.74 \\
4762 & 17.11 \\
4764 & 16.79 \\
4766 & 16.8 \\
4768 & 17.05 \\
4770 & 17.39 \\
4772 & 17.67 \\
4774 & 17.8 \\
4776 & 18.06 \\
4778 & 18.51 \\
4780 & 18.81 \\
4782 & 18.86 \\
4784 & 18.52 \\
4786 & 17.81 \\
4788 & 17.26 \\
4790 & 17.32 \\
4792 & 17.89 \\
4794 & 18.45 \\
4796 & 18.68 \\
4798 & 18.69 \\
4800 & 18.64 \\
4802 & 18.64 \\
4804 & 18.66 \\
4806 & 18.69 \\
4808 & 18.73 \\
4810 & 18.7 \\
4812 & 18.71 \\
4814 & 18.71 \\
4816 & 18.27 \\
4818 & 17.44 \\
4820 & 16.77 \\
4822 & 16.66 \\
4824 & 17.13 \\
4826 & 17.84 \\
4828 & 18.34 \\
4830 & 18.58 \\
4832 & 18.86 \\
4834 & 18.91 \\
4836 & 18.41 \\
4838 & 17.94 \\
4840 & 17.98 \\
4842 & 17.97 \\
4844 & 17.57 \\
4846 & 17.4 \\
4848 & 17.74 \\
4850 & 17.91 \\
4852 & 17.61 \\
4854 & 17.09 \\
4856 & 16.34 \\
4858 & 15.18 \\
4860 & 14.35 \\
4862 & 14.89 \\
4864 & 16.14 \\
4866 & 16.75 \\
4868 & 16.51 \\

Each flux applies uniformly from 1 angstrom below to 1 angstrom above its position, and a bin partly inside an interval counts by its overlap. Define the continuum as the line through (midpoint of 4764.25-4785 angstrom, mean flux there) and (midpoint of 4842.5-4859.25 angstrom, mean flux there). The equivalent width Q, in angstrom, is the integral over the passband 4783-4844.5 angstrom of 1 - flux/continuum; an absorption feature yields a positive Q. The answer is -2.4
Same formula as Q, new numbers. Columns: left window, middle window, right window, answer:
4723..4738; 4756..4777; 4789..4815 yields 1.0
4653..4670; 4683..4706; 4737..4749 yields 1.3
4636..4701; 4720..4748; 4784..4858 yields -1.2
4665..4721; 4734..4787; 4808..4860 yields -1.8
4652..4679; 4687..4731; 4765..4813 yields 0.8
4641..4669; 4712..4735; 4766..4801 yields -0.3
